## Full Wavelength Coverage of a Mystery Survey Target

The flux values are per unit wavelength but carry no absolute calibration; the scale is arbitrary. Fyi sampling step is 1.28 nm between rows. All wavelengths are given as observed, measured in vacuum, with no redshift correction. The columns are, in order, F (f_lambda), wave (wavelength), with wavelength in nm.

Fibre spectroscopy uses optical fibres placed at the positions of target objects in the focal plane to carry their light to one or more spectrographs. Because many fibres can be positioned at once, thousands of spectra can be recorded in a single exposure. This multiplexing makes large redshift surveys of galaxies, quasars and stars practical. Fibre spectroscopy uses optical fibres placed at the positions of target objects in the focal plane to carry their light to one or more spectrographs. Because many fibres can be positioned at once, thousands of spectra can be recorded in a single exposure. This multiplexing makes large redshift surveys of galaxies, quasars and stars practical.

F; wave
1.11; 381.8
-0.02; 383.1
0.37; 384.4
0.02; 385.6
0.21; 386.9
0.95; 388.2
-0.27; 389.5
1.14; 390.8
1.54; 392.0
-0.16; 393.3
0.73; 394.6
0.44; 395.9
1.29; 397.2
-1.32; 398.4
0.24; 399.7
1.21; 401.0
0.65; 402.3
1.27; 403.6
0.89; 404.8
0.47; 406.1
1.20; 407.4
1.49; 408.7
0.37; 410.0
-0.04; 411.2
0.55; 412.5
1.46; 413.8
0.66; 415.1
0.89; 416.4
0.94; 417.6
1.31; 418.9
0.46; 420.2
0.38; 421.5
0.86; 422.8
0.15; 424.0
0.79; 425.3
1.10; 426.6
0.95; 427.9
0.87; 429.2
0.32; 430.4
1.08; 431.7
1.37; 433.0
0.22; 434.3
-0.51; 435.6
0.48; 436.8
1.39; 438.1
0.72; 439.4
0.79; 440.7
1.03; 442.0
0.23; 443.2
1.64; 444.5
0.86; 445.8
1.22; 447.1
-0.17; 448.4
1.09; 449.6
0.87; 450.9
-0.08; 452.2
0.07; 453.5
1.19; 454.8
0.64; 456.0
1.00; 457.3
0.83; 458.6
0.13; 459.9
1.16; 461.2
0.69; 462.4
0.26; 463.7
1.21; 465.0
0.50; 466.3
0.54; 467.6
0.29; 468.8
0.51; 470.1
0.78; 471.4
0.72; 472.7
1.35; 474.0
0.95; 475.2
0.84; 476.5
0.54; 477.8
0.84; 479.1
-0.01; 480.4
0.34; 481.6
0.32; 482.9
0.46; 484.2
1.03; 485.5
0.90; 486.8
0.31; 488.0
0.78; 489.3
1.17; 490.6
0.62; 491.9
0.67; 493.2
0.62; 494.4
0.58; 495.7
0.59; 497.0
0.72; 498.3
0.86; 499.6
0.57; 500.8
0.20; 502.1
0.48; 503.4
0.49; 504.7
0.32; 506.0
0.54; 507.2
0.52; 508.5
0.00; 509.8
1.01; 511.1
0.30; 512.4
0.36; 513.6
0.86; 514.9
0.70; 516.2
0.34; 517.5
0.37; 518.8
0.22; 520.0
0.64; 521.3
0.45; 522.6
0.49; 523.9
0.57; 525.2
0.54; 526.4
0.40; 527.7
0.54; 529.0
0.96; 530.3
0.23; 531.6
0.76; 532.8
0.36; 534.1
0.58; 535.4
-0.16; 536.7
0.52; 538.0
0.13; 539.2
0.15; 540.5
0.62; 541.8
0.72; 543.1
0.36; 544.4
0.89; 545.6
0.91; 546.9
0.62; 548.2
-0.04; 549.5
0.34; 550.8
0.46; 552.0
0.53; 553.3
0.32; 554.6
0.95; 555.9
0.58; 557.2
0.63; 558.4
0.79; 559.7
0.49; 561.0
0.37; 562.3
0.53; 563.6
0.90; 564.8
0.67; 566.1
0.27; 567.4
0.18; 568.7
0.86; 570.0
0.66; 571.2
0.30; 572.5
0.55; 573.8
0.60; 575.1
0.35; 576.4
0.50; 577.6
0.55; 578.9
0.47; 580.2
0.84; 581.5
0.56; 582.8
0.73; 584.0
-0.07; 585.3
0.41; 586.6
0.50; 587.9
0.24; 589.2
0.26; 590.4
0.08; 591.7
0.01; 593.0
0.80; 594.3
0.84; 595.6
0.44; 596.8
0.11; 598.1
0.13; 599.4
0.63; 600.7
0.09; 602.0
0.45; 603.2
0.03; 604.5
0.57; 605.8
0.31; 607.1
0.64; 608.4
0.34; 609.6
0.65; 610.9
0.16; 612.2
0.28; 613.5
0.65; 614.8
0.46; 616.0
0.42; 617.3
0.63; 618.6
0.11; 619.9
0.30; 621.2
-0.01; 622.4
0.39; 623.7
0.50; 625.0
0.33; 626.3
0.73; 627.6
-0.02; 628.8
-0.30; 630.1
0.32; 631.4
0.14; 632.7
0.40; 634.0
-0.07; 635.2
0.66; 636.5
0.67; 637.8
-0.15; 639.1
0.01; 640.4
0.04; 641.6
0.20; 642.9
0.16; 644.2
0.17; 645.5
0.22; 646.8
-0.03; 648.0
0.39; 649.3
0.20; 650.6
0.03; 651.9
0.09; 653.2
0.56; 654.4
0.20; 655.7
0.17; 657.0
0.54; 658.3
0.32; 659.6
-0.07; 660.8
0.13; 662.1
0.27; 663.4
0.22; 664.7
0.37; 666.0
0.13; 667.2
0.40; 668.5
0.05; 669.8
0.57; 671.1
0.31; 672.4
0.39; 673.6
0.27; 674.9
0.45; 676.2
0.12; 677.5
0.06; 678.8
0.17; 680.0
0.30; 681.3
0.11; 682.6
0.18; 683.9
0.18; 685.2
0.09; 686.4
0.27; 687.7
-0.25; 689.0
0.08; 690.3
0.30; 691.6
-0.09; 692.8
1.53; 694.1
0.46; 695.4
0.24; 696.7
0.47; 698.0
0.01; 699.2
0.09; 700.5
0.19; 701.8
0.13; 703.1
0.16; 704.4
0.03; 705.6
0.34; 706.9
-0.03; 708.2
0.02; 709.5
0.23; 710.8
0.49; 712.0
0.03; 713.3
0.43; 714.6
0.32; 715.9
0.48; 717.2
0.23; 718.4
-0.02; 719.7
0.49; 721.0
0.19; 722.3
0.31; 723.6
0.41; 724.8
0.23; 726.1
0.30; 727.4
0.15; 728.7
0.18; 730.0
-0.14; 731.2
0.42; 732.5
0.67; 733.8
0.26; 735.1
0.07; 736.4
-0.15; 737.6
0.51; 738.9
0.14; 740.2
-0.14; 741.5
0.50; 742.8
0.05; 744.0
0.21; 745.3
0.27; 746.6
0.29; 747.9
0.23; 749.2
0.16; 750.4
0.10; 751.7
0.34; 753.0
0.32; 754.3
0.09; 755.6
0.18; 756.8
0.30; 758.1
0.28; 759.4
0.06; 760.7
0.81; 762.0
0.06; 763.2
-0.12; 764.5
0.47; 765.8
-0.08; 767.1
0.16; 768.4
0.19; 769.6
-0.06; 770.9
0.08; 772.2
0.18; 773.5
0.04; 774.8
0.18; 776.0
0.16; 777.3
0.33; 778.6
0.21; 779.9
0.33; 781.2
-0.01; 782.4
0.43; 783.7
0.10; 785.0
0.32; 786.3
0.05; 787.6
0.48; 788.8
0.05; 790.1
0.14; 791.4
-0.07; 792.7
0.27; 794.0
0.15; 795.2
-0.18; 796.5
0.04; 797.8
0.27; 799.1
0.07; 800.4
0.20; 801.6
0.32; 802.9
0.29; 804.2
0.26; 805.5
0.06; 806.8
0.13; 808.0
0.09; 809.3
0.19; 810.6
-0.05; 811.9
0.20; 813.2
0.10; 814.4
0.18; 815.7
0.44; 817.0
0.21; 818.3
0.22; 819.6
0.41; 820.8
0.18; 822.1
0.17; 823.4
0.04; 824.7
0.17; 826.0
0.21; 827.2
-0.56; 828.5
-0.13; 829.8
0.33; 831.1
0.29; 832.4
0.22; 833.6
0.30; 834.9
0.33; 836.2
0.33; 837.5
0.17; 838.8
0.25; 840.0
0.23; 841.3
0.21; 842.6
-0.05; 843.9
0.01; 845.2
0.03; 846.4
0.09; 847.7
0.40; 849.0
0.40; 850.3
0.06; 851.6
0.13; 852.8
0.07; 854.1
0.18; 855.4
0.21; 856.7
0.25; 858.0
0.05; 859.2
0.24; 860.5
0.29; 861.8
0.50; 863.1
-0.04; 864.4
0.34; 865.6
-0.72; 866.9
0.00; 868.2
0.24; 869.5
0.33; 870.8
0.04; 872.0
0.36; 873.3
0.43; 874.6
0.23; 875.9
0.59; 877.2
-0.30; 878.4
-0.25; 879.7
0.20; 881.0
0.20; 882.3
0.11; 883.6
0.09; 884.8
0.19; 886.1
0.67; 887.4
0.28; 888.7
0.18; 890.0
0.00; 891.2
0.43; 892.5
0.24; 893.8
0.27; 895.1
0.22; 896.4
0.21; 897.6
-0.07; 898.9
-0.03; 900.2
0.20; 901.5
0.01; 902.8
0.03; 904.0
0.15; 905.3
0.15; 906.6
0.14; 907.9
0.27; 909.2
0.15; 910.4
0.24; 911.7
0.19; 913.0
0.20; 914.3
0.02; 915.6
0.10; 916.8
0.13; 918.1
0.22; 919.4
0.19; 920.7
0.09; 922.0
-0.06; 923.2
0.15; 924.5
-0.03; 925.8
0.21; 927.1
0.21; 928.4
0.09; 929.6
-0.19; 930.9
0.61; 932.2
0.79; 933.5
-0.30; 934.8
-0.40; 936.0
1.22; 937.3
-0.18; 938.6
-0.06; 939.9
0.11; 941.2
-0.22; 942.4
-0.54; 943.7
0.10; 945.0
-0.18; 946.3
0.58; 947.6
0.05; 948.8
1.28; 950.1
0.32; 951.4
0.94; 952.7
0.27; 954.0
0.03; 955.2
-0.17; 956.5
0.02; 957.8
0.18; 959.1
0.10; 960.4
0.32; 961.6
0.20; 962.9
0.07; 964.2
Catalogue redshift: 0.058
